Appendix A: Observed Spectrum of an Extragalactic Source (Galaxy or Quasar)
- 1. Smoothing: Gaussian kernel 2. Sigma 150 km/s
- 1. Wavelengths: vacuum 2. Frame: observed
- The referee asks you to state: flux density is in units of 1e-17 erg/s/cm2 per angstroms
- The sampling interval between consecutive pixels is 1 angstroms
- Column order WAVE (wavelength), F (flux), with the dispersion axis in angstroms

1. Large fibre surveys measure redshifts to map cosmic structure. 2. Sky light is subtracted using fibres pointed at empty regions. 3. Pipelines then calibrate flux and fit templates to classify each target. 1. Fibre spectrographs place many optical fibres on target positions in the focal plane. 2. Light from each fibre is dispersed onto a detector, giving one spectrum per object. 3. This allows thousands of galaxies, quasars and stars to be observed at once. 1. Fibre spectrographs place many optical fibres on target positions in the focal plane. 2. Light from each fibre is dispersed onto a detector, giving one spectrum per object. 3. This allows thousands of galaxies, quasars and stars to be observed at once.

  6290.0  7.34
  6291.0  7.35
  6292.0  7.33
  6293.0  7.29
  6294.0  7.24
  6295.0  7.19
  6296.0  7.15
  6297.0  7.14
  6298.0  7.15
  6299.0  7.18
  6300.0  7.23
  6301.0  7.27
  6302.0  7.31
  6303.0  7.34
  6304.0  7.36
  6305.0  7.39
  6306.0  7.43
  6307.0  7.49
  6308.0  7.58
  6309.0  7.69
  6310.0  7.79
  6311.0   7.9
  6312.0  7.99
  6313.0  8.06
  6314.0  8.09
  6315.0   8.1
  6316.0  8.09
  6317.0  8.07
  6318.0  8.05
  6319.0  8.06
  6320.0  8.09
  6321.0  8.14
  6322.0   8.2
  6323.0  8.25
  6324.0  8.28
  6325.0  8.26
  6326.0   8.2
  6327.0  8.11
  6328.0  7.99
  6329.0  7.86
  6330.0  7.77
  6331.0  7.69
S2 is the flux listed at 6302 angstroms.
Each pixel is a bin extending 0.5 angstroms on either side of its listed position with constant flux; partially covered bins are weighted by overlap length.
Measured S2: 7.31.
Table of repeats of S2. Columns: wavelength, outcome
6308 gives 7.58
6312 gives 7.99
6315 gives 8.1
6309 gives 7.69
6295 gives 7.19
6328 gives 7.99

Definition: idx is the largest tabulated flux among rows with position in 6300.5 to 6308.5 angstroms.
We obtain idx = 7.58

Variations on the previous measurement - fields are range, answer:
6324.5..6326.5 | 8.26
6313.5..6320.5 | 8.1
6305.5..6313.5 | 8.06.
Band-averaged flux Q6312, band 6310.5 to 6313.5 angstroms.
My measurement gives 7.98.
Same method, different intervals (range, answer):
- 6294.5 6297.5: 7.16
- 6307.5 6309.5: 7.63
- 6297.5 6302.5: 7.23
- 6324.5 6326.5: 8.23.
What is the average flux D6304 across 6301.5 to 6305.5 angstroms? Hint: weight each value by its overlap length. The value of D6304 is 7.35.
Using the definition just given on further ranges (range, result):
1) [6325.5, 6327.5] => 8.15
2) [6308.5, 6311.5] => 7.79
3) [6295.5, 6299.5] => 7.15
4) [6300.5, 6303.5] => 7.31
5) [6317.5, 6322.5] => 8.11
